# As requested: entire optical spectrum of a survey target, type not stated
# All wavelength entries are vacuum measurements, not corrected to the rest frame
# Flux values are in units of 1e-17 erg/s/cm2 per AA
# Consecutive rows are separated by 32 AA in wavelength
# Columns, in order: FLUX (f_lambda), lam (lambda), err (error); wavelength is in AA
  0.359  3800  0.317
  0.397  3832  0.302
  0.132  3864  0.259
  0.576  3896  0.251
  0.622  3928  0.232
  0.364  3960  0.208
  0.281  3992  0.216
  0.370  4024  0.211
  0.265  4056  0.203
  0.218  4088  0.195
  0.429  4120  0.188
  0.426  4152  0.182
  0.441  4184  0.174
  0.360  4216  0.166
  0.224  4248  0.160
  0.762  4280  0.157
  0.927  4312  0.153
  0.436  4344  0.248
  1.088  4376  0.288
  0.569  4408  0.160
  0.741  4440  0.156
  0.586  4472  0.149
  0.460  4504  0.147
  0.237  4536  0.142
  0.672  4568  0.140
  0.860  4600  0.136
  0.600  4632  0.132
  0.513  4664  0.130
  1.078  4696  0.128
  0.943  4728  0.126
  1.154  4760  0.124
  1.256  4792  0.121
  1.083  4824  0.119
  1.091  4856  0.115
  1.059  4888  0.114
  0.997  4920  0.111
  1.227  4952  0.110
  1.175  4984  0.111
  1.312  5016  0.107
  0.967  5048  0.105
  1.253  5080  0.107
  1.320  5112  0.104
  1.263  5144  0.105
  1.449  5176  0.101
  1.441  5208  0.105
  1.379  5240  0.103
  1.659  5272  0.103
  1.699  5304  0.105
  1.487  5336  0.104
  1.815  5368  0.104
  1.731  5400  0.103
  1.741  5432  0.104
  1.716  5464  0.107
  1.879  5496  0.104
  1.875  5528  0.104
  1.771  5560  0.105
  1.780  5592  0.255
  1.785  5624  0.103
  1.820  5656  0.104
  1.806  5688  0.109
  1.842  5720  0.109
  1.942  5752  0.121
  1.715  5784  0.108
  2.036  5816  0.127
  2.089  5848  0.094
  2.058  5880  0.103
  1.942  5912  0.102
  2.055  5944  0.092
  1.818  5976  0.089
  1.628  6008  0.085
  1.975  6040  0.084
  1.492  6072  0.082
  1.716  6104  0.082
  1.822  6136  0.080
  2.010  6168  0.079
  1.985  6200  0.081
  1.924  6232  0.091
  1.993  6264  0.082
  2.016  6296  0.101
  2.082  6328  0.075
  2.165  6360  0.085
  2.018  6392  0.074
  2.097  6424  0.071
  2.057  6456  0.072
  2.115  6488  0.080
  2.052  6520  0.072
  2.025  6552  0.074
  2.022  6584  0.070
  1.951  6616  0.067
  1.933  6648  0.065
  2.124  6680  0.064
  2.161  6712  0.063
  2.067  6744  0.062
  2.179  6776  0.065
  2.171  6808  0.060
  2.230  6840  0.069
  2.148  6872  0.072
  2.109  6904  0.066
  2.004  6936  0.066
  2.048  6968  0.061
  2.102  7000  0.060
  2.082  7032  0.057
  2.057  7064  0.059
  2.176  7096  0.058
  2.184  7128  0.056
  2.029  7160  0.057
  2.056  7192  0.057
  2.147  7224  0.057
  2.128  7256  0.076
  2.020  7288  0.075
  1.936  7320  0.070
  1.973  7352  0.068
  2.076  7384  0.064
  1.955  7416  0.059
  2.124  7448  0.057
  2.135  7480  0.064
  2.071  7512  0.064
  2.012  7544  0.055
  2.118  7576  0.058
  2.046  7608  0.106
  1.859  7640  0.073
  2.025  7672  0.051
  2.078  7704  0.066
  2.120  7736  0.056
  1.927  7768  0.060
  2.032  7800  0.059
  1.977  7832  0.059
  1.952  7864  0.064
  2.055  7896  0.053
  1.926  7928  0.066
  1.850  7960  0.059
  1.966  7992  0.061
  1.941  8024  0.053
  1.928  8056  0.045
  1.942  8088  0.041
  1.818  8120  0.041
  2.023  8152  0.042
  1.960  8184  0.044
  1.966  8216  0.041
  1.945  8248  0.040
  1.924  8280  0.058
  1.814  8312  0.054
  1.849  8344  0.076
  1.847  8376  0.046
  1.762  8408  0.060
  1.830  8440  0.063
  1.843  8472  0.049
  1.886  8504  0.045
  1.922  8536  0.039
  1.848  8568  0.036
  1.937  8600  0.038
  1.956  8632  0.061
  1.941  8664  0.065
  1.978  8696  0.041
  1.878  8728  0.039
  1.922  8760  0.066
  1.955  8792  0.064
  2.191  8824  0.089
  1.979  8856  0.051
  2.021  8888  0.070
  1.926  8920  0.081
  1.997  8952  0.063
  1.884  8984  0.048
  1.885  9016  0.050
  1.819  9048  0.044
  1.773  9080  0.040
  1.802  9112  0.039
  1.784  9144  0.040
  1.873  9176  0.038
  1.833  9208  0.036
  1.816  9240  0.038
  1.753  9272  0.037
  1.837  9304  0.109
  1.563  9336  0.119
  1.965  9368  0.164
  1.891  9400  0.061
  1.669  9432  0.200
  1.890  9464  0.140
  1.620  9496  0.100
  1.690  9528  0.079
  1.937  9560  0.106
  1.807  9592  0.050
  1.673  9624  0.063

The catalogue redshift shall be 0.175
